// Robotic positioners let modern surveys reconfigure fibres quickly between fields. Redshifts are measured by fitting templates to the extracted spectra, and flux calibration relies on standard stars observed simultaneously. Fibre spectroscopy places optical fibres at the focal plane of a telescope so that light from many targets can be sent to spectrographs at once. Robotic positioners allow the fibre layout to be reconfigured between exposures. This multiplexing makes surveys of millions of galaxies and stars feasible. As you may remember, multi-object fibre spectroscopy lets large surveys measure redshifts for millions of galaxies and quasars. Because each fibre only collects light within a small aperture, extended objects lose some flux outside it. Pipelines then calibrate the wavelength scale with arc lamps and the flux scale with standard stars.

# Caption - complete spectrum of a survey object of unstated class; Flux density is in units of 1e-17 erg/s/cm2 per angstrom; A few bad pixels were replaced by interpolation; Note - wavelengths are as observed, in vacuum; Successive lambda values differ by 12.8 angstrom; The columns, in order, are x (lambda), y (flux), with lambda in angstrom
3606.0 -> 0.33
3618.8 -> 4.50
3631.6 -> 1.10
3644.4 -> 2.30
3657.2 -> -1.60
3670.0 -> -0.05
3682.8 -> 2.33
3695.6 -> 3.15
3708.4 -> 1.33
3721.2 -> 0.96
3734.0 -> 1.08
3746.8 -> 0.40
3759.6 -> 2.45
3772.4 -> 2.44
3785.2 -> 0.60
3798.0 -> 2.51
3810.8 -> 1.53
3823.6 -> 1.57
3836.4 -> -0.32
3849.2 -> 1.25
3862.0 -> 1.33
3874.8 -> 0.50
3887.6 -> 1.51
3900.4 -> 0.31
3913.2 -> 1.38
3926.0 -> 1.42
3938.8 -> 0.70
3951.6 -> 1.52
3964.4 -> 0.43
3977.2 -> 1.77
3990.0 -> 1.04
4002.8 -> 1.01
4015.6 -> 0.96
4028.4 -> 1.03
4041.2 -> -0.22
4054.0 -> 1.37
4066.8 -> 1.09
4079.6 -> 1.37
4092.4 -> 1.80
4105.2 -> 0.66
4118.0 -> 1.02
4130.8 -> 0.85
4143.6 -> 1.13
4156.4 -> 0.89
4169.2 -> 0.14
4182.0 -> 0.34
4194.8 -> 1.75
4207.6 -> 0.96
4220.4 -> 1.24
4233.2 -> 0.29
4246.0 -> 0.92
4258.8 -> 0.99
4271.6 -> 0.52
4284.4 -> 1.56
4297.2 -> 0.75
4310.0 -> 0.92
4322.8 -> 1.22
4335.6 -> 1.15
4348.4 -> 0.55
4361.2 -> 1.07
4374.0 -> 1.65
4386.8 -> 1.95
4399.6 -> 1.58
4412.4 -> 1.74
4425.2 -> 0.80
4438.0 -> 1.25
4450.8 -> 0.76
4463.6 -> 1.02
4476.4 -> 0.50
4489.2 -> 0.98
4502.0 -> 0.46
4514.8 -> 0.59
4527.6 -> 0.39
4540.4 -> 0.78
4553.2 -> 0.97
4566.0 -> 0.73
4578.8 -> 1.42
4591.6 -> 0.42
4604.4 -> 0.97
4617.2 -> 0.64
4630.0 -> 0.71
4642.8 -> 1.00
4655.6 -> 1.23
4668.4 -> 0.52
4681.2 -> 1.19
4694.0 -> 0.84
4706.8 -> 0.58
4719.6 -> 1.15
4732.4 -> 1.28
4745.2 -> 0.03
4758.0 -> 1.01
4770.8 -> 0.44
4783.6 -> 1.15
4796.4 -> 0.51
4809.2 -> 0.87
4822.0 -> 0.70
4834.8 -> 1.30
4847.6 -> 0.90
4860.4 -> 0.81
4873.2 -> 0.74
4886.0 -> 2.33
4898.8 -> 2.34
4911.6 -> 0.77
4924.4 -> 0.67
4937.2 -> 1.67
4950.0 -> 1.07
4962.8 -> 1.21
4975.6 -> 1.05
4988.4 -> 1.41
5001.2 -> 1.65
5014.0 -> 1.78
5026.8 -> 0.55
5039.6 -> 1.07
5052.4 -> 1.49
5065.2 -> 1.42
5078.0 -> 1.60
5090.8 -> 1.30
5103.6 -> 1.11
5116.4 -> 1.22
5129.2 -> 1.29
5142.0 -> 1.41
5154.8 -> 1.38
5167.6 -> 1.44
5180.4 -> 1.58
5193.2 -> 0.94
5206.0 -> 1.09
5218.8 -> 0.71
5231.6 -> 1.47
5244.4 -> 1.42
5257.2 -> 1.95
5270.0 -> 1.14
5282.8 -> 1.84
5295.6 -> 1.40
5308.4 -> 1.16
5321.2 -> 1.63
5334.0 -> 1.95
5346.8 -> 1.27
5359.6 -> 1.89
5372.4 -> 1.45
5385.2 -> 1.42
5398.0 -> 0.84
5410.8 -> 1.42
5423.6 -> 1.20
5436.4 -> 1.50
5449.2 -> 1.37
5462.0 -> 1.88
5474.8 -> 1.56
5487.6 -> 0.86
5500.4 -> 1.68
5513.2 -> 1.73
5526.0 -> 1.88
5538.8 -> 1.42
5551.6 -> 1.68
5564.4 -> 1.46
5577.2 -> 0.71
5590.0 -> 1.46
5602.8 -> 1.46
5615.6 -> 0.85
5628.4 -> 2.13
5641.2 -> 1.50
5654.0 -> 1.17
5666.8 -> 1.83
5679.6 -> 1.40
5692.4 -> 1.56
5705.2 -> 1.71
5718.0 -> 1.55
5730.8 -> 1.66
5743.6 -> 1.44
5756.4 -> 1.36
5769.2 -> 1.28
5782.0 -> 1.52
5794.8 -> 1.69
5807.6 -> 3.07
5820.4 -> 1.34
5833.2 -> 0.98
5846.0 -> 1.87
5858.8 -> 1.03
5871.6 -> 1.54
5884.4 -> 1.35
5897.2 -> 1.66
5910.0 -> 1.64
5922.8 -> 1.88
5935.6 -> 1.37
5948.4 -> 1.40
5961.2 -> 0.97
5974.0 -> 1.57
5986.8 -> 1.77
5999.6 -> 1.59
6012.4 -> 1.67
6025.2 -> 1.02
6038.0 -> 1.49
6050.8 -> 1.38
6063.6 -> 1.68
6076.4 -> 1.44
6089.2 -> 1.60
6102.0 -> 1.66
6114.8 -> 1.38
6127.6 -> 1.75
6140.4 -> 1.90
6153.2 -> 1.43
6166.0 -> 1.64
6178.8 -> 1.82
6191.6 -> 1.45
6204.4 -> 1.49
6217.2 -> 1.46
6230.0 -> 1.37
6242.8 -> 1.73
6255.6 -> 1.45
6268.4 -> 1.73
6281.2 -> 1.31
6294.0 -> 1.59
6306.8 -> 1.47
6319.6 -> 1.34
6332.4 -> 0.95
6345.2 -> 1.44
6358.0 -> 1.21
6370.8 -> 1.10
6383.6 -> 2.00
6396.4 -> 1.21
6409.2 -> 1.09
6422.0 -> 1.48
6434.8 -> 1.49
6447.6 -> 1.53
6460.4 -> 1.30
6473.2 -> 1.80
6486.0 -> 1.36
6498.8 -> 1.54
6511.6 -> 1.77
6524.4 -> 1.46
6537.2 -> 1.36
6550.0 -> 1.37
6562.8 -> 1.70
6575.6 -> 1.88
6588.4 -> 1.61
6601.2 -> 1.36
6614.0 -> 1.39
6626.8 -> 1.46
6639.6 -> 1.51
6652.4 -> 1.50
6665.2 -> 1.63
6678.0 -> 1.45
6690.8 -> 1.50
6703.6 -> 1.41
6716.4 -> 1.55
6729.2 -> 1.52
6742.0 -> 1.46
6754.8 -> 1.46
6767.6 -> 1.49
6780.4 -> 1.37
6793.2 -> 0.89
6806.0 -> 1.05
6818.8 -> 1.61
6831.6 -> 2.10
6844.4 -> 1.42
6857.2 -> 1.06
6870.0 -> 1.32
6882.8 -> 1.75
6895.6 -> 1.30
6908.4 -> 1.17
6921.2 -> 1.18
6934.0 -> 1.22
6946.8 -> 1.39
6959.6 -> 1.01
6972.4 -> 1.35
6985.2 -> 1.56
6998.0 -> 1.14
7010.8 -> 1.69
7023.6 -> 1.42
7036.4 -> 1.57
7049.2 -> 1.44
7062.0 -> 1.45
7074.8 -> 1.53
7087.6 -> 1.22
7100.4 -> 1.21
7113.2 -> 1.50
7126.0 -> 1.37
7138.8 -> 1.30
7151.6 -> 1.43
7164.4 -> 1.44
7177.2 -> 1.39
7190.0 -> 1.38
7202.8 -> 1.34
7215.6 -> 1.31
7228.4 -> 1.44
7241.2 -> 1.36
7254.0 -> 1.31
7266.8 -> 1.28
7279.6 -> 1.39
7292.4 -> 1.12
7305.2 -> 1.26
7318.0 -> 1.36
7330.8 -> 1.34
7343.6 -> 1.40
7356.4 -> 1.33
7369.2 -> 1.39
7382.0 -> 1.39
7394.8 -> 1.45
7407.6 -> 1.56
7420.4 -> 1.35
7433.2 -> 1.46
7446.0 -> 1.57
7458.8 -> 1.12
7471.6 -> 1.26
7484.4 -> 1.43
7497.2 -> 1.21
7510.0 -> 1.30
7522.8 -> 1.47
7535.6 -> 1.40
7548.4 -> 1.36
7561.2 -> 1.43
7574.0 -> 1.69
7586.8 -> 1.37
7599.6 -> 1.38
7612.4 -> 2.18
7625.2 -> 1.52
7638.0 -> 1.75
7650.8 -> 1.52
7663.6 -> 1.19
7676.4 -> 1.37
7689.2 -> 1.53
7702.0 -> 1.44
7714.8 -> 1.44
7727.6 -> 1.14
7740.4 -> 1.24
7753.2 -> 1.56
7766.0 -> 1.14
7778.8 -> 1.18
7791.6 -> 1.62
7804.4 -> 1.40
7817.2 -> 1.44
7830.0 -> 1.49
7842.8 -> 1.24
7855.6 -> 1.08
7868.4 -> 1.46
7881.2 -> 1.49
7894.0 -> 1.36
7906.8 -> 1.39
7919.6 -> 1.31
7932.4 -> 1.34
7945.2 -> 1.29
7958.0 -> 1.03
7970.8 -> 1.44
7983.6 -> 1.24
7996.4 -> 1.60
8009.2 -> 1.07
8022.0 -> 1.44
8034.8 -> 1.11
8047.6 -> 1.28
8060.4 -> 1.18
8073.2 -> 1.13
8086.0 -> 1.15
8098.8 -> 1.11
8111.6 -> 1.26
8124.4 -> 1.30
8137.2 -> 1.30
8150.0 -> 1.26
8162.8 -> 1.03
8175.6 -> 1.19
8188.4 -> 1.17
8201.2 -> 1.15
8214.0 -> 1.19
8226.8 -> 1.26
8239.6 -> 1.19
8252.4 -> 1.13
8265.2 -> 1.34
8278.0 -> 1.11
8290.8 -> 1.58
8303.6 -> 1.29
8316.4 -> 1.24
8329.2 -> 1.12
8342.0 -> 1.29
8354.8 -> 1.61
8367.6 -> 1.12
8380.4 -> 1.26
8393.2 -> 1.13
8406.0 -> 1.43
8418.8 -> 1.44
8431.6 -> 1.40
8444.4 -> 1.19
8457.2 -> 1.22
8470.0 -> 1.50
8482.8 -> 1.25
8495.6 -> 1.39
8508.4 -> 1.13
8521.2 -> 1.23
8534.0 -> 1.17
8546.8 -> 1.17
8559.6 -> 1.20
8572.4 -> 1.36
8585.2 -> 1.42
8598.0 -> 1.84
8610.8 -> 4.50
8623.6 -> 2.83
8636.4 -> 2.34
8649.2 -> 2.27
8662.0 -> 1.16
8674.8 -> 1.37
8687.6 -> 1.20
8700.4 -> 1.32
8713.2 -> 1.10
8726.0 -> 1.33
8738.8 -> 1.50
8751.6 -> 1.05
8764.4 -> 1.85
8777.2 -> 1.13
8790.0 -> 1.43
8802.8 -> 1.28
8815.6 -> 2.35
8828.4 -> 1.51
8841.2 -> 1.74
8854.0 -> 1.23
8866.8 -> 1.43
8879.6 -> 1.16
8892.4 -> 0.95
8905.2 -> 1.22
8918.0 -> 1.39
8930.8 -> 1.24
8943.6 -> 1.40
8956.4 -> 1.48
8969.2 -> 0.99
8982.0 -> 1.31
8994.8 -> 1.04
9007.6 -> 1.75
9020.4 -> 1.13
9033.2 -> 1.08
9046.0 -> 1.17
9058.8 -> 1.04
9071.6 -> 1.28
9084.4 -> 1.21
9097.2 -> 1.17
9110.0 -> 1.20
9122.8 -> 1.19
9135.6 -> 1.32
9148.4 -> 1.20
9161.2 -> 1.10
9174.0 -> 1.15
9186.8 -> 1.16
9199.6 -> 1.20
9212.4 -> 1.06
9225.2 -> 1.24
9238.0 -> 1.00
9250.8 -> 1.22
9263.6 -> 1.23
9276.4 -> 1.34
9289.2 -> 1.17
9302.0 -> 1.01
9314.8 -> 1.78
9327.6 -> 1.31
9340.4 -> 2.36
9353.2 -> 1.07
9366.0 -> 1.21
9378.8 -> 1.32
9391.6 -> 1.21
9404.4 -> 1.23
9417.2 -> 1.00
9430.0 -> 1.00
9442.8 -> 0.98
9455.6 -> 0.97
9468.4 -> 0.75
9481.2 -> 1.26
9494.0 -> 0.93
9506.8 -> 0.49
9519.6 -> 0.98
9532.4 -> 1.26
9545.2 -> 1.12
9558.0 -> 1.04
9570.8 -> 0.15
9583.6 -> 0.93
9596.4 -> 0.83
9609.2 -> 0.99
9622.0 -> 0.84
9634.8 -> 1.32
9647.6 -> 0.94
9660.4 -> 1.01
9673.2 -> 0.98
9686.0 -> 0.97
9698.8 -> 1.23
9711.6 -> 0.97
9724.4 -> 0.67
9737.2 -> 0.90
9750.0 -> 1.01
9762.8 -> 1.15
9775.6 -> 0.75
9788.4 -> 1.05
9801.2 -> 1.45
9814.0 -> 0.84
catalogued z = 0.31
